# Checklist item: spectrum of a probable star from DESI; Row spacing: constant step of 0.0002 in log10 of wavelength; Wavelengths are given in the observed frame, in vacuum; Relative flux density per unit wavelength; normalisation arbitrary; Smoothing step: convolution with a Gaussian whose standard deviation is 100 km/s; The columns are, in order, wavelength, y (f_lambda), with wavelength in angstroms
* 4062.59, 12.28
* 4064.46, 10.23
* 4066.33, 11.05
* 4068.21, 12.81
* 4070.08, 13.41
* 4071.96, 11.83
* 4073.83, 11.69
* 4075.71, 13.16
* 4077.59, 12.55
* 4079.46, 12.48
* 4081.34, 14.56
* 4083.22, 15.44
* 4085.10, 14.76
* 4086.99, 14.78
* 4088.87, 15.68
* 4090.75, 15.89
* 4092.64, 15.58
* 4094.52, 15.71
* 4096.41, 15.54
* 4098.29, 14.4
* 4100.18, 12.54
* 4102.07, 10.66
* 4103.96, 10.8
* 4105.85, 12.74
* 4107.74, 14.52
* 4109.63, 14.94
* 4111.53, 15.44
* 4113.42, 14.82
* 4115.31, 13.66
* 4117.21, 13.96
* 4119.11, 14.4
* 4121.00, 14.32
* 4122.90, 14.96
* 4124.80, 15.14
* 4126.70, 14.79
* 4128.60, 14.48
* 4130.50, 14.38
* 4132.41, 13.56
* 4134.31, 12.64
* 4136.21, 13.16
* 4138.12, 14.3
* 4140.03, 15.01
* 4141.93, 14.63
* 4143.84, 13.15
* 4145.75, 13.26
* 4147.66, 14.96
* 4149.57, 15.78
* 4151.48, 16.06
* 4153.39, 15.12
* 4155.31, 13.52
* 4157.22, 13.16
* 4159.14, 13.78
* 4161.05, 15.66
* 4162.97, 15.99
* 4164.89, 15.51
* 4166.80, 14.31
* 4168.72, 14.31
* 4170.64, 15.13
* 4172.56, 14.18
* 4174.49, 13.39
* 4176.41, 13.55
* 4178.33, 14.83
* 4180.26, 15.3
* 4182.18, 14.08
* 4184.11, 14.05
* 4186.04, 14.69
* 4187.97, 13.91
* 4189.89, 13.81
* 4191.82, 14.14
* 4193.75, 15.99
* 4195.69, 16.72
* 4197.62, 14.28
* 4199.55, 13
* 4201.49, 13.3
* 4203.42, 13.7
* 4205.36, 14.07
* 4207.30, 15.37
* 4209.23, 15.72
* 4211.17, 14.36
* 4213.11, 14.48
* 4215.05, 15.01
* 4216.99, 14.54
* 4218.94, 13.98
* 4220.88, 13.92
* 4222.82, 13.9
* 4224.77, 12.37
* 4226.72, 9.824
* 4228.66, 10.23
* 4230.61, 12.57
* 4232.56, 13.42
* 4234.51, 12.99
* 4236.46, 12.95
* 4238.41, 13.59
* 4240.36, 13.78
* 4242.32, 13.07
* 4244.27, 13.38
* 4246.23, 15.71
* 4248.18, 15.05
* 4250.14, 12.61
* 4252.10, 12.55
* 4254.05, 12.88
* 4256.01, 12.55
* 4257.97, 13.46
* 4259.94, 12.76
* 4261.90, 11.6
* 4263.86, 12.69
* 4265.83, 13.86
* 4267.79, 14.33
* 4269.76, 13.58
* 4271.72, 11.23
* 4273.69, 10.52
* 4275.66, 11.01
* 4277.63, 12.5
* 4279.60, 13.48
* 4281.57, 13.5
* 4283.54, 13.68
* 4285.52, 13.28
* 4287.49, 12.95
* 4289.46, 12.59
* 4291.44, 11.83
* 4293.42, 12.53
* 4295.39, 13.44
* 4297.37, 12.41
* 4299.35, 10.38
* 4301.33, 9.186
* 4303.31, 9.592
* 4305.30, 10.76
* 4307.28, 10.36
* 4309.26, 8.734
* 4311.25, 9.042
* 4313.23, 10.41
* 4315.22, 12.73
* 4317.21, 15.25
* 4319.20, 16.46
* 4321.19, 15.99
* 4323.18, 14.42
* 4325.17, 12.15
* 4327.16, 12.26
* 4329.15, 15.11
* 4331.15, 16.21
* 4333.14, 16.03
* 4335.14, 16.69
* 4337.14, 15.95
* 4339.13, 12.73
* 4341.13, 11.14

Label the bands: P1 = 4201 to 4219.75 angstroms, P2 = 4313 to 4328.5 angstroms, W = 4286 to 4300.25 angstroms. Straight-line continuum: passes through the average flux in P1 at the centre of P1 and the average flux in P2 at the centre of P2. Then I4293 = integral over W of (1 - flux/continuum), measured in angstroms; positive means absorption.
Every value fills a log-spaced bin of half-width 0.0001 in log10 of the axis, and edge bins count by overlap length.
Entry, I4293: 1.7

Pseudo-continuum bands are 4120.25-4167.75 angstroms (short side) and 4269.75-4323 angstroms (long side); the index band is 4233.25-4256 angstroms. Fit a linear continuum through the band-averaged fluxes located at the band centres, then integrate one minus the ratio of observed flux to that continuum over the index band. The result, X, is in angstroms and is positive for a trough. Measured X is -0.9 angstroms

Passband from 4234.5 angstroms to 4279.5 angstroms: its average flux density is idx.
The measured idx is 13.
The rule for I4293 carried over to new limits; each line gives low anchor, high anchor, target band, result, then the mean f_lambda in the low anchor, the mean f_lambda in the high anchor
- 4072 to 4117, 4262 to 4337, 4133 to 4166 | -1.9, 14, 12.8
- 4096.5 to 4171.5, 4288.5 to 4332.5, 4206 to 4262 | -1.0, 14.2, 12.4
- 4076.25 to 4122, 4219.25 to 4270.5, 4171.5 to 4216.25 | -3.3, 14.2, 13.1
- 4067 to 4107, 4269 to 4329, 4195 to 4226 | -3.4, 13.7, 12.2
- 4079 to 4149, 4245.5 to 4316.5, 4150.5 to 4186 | -2.6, 14.2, 12.2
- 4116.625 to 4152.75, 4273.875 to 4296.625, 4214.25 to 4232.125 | 0.6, 14.4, 12.7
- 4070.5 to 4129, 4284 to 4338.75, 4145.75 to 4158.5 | -0.8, 14.1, 12.9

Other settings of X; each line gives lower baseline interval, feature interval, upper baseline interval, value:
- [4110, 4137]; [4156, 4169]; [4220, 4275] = -0.8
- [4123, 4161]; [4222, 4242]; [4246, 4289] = 1.1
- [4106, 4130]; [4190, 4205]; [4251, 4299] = -0.9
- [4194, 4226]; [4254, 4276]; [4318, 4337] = 3.1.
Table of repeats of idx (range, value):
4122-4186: 14.4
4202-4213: 14.6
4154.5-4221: 14.5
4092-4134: 14.1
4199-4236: 13.5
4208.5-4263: 13.3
